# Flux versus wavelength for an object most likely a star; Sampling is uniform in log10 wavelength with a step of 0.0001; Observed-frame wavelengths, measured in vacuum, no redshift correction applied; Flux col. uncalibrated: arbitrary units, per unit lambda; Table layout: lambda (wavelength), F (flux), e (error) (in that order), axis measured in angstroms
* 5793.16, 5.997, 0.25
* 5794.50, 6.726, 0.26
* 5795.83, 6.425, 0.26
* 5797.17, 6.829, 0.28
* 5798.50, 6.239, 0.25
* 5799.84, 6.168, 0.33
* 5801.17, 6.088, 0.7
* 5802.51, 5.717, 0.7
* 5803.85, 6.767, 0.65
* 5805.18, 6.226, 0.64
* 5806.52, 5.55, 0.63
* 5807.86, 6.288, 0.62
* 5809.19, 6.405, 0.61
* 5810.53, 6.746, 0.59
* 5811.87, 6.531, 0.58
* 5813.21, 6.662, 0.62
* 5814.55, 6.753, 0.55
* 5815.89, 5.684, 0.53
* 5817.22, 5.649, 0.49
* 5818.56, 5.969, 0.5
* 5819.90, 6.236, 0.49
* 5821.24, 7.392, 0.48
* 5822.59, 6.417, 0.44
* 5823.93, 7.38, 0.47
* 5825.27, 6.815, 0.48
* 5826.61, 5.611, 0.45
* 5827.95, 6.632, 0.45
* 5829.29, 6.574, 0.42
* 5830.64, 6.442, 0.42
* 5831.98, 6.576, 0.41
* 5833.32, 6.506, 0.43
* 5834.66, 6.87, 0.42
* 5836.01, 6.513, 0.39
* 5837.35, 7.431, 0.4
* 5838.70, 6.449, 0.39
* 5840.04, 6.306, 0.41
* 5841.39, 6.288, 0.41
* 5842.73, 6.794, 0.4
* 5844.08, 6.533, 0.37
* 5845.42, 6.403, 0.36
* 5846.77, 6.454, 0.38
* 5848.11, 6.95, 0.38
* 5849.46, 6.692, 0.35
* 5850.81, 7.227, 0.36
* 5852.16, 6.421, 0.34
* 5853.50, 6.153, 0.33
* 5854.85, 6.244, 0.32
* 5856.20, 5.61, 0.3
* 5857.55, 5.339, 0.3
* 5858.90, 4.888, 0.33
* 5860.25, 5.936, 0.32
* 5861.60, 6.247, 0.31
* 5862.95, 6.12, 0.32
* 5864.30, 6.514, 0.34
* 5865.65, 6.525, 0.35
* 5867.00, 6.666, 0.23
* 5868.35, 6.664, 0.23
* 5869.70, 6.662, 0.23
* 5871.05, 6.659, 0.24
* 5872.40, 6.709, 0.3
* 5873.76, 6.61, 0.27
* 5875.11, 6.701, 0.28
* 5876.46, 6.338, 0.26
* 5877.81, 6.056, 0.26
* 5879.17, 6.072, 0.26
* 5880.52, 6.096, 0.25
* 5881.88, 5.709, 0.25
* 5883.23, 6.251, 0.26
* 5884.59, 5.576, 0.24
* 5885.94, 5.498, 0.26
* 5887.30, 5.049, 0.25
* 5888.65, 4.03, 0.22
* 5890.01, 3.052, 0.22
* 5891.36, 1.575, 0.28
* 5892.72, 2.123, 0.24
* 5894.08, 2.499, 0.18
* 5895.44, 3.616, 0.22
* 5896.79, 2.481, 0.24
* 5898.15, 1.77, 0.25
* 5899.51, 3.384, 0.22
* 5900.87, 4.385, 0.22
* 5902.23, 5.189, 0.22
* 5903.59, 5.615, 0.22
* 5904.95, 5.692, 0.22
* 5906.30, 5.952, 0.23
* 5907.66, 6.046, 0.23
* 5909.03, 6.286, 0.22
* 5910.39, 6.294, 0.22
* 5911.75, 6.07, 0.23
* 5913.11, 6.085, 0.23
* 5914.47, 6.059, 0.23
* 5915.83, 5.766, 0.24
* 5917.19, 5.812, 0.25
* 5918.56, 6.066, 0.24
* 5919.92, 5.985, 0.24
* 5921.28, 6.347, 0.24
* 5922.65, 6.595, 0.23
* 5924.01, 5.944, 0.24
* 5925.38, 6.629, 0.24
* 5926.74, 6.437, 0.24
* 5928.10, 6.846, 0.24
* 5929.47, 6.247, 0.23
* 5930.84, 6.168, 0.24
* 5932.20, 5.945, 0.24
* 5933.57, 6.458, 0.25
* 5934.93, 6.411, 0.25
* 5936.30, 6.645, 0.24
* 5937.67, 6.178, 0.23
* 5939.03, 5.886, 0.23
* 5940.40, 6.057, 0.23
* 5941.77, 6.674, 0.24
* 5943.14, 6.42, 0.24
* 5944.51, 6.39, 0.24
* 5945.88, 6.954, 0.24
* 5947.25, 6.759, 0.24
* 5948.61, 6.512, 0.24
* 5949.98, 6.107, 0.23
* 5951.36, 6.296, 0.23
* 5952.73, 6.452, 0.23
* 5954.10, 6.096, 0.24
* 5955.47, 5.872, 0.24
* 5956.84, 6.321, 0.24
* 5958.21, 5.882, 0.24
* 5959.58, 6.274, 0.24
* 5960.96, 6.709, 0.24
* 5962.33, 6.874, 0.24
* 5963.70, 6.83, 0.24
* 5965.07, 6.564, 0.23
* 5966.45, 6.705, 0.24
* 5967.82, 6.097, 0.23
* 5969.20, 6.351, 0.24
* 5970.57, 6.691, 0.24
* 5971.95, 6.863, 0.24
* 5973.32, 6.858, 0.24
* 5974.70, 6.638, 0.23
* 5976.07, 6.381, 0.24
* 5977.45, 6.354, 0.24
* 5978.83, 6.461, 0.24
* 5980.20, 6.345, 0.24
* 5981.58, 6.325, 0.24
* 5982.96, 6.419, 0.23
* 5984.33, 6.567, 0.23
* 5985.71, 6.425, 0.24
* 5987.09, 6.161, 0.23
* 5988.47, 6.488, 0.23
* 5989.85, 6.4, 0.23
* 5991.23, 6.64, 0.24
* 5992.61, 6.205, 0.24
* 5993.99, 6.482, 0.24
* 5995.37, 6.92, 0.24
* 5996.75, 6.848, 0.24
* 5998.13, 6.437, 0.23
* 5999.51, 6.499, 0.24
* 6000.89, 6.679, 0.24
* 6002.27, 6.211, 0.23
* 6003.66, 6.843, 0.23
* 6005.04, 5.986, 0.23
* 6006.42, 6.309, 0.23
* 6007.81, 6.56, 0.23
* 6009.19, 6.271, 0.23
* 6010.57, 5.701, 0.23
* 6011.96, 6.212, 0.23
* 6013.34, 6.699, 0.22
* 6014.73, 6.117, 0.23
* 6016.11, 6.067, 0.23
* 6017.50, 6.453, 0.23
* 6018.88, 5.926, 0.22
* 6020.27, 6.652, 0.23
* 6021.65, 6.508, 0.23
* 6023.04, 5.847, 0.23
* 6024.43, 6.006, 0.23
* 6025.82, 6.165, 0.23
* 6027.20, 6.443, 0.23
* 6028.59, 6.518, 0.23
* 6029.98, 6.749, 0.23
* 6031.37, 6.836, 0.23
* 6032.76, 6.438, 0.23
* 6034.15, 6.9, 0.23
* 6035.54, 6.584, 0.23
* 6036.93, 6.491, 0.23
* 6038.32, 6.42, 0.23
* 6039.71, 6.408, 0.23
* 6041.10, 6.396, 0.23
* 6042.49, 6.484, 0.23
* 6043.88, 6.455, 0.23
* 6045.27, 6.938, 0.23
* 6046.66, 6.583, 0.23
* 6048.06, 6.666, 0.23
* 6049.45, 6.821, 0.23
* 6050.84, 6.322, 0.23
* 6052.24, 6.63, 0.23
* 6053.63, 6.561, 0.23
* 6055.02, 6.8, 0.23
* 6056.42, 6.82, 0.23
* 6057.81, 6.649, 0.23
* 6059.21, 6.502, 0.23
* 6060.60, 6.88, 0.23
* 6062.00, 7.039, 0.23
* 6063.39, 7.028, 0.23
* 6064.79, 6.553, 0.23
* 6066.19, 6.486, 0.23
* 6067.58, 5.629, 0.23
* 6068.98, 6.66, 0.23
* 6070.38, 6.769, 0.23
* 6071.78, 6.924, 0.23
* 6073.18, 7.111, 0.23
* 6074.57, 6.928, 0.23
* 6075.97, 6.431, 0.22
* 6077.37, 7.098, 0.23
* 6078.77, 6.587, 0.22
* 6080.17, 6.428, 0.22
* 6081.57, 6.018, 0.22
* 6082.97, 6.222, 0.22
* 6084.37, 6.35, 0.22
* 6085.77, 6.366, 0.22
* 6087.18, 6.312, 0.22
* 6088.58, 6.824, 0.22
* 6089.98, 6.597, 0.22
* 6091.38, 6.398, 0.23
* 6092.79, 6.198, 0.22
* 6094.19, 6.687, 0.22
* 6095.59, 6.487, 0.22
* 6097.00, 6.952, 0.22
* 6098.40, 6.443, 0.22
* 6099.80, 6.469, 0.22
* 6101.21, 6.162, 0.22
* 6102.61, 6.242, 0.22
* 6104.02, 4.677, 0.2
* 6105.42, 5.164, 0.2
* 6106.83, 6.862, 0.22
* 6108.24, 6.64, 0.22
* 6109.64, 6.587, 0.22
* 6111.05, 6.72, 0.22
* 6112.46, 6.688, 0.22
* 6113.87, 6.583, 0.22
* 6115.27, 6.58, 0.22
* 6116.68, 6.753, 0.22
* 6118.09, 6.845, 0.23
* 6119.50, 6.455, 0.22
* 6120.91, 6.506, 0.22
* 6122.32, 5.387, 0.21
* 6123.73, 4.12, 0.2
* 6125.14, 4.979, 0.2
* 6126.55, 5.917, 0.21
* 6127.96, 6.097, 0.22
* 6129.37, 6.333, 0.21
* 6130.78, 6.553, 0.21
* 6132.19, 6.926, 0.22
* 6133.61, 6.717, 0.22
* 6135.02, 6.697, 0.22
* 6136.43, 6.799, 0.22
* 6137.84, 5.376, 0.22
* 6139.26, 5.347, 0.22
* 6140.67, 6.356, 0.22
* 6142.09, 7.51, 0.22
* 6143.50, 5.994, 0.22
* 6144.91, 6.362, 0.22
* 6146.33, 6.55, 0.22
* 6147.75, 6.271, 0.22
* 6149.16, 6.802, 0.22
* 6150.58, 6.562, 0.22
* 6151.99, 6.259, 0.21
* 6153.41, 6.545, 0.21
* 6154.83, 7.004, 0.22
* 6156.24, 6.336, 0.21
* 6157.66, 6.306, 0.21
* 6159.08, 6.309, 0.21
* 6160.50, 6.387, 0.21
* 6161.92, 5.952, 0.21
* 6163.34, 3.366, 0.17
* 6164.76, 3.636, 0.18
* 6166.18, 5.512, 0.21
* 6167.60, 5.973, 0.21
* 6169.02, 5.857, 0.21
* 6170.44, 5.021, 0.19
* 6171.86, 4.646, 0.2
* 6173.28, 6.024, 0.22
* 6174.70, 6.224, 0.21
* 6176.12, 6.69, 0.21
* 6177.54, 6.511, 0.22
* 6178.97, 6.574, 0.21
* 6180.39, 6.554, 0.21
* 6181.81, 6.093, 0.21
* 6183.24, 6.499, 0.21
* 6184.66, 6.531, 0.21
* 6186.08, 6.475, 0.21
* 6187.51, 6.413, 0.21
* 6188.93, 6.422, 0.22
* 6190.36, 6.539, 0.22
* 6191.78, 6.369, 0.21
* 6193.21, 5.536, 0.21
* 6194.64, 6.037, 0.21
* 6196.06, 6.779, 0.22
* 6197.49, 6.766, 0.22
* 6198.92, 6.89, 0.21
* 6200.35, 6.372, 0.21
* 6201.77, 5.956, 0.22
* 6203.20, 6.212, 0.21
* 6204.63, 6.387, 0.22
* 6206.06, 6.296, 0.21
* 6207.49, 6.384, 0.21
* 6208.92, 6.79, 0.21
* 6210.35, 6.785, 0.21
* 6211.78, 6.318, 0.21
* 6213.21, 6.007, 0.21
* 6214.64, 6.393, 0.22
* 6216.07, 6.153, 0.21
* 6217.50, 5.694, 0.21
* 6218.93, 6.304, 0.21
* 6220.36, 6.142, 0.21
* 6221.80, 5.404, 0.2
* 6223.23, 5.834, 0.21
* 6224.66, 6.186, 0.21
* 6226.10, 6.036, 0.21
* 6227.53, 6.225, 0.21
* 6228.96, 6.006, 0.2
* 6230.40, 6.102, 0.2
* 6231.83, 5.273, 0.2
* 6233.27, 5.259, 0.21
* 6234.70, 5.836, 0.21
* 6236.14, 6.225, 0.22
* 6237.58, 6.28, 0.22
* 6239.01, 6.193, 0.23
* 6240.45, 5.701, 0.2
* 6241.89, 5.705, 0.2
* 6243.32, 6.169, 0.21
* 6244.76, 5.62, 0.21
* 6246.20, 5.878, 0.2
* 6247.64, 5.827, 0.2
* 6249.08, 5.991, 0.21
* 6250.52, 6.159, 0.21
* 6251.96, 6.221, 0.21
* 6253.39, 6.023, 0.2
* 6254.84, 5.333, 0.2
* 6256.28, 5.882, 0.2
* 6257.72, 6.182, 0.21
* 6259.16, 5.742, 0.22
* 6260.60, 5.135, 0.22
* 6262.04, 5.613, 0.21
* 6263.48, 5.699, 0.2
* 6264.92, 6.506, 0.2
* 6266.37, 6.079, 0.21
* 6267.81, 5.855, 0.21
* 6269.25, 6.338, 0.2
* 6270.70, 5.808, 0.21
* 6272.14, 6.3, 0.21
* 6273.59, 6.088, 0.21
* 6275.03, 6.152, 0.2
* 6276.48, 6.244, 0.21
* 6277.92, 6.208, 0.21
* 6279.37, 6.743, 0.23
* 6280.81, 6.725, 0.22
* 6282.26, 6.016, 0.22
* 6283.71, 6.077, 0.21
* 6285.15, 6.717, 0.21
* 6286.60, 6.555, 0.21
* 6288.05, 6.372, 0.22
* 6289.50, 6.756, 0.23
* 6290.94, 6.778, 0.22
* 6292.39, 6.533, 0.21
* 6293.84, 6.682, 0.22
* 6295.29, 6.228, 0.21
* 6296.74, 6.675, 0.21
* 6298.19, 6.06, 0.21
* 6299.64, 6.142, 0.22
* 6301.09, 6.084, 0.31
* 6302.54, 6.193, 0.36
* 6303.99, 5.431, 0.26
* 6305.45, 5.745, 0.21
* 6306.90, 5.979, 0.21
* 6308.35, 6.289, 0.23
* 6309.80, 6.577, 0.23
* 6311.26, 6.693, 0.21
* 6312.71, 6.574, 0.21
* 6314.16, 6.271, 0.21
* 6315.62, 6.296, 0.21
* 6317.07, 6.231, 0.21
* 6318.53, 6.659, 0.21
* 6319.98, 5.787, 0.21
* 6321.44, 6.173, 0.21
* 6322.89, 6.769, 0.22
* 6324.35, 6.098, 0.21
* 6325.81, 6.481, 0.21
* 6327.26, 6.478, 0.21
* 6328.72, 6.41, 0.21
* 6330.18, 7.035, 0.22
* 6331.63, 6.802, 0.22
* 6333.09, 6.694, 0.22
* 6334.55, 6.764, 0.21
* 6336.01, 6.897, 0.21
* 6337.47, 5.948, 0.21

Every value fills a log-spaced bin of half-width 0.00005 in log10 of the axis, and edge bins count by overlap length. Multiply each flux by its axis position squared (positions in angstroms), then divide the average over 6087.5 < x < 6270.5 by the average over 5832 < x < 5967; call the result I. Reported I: 1.1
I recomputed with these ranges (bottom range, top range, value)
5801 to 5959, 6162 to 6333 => 1.16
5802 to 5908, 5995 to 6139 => 1.18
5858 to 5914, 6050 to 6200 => 1.29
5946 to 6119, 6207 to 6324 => 1.02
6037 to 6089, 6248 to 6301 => 1.00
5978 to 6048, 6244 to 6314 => 1.04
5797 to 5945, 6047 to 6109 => 1.17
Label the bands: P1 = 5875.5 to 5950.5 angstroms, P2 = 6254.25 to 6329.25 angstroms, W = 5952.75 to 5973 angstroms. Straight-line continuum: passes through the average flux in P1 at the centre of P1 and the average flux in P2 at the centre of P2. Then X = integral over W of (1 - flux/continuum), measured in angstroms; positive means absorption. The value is -2.9 angstroms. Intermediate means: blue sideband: 5.55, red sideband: 6.22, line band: 6.45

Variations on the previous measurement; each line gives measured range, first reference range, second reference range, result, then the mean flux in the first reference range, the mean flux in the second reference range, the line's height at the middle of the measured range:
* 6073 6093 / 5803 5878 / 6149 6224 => -0.9 angstroms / 6.43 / 6.14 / 6.23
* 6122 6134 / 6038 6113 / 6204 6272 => 0.9 angstroms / 6.52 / 6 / 6.35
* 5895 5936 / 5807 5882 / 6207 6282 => 4.5 angstroms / 6.42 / 6.03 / 6.35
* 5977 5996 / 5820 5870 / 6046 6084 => 0.4 angstroms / 6.46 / 6.63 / 6.57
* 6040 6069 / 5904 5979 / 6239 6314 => -1.6 angstroms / 6.33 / 6.14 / 6.27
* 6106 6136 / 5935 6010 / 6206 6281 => -0.5 angstroms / 6.45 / 6.03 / 6.22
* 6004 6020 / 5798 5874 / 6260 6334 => 0.3 angstroms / 6.4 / 6.29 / 6.36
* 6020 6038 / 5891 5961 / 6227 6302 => -2.0 angstroms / 5.69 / 6.1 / 5.81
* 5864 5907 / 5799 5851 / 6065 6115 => 9.1 angstroms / 6.47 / 6.45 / 6.47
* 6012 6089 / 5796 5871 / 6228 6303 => -3.5 angstroms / 6.4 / 6.1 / 6.25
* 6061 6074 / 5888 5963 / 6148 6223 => -1.7 angstroms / 5.63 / 6.15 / 5.91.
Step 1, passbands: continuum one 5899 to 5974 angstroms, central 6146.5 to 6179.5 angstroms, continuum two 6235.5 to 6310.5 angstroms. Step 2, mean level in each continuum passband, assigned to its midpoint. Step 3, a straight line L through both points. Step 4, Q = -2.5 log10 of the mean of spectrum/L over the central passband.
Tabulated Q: 0.04 mag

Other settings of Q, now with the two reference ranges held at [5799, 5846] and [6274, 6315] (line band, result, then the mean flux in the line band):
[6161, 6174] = 0.23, 5.13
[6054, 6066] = -0.06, 6.76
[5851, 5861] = 0.10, 5.87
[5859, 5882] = 0.01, 6.35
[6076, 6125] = 0.01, 6.32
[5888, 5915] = 0.41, 4.4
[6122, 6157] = 0.02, 6.24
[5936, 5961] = 0.01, 6.33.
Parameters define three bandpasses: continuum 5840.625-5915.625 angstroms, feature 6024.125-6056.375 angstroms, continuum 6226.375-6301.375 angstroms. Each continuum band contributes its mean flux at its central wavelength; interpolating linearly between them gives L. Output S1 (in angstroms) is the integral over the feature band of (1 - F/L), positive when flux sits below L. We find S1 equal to -4.2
